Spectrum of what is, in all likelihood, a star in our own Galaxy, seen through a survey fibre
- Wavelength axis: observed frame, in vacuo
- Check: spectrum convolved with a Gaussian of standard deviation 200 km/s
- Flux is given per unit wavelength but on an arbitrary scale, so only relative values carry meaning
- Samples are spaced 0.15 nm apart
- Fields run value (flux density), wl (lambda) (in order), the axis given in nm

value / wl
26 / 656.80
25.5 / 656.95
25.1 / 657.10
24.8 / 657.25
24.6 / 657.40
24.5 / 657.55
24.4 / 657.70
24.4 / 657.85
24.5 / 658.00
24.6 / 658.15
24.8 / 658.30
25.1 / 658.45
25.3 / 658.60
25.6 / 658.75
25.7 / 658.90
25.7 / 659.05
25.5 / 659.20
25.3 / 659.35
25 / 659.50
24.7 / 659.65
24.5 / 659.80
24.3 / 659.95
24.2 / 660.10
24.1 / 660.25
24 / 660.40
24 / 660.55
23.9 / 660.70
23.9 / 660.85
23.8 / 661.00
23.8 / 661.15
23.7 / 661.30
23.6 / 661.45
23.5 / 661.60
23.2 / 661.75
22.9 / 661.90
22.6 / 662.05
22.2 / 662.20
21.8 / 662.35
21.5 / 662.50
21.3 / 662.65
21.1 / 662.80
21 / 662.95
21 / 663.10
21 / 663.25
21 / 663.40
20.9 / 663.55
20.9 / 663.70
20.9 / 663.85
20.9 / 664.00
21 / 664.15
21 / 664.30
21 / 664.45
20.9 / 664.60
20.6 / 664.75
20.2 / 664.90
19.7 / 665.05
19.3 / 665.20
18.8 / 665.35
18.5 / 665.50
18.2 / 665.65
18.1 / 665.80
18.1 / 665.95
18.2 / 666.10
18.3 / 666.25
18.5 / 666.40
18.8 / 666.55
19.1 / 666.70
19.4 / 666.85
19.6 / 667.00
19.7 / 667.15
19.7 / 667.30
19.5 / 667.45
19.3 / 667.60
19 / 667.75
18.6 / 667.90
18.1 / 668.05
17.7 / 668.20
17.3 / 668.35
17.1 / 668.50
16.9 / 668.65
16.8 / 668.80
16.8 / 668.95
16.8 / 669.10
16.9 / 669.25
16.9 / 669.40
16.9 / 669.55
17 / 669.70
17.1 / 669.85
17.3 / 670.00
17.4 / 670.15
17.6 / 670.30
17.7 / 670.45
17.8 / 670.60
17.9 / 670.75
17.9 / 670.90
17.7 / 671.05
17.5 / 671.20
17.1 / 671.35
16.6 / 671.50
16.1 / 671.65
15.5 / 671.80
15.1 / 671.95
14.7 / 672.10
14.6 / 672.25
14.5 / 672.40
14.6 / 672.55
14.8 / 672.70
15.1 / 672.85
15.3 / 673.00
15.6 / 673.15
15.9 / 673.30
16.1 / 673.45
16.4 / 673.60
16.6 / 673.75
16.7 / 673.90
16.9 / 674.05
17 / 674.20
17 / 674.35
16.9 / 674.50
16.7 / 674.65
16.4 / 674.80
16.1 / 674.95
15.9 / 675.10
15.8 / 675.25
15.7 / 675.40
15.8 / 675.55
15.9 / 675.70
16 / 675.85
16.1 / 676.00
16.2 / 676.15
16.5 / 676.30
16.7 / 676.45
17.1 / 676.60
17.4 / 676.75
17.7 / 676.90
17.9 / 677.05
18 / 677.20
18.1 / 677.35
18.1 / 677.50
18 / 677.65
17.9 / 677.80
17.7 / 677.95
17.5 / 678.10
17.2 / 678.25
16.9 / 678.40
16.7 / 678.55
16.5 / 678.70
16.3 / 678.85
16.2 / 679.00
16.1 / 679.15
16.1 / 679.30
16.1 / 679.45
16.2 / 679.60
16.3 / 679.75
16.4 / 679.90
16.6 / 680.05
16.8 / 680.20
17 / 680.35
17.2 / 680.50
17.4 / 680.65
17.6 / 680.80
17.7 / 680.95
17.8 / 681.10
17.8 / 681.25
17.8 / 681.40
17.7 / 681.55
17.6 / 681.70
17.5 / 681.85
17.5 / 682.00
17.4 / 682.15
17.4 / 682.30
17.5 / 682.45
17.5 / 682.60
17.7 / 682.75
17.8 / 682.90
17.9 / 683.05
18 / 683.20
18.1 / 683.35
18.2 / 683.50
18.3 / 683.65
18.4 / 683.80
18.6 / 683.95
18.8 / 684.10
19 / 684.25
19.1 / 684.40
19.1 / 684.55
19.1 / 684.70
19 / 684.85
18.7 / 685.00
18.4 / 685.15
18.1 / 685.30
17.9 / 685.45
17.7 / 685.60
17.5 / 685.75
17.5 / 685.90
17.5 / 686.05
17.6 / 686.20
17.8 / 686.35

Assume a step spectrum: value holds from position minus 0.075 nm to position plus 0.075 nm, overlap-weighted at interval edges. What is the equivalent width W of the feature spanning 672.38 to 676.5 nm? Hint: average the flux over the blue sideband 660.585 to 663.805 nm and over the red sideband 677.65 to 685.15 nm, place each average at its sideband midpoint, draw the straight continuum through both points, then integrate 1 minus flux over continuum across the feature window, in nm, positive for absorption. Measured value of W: 0.687 nm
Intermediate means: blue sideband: 22.3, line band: 16.1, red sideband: 17.6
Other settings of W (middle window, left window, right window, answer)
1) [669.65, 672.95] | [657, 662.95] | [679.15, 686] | 0.70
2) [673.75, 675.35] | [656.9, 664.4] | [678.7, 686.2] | 0.26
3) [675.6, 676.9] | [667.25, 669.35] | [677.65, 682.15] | 0.06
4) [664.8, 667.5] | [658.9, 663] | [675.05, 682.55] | 0.33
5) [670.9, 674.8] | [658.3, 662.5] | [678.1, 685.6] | 0.81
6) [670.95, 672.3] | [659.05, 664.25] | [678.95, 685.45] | 0.28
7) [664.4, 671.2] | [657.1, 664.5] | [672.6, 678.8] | 0.64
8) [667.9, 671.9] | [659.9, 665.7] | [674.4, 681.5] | 0.47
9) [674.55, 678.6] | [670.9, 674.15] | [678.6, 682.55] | -0.10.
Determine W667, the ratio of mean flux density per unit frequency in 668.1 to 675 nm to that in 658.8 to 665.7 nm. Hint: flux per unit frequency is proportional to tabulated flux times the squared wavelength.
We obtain 0.76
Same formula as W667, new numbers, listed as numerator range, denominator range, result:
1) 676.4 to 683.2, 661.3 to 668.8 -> 0.90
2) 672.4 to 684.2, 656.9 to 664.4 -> 0.76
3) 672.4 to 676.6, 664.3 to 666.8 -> 0.86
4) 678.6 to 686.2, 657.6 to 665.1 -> 0.81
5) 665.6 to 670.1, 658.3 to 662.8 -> 0.77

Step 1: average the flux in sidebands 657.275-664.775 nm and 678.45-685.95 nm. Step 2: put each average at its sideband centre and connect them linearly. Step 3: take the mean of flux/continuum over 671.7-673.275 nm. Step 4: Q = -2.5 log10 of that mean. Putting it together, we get 0.320 mag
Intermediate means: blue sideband 23.2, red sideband 17.6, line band 15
